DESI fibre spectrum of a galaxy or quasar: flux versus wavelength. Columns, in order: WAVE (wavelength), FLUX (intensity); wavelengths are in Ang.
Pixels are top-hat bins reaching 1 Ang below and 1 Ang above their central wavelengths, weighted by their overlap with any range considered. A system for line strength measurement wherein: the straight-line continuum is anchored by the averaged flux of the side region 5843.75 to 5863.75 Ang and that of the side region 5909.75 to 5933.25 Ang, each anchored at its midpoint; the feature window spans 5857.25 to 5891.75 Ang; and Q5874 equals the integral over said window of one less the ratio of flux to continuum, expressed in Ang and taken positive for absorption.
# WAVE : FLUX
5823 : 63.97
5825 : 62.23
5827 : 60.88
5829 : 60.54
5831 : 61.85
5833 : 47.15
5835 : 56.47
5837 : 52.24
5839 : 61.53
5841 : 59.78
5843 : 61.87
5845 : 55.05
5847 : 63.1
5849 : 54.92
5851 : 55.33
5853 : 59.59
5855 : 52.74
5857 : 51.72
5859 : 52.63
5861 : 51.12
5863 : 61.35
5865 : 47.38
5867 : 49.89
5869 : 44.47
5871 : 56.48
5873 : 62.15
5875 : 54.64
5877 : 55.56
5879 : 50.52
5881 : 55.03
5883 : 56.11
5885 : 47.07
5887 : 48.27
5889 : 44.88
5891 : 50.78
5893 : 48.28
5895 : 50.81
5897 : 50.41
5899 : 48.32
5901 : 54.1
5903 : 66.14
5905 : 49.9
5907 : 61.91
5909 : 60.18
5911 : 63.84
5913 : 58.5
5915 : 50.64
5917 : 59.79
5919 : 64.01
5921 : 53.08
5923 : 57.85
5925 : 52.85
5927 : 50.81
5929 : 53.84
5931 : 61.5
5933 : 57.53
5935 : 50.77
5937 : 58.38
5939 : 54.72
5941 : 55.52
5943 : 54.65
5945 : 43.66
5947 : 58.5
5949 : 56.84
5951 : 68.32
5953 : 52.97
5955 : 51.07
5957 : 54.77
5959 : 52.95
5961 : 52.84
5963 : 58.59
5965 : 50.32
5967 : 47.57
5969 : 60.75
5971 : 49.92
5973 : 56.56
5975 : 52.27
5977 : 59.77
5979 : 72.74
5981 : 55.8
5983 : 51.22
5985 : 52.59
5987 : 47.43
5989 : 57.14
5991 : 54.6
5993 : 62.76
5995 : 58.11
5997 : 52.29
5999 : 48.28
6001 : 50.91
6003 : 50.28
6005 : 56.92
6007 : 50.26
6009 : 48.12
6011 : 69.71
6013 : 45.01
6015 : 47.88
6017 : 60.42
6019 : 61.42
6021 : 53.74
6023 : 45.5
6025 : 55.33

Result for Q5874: 2.4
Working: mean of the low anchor 55.8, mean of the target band 52.3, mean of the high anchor 57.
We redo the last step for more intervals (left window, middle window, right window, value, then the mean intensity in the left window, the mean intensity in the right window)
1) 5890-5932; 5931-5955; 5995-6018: -0.4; 55.6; 53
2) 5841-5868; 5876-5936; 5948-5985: 1.2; 55.3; 55.8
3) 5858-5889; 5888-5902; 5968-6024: 0.9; 52.6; 54.7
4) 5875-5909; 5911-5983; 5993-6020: -3.2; 52.7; 54.1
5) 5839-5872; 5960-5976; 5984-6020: 0.2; 55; 54.1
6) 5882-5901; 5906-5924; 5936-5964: -2.4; 49.7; 55.3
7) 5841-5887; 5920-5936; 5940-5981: 0.1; 54.5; 55.5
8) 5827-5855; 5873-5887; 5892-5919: 0.8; 57.6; 55.9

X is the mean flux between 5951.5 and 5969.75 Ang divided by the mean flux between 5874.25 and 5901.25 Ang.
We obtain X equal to 1.1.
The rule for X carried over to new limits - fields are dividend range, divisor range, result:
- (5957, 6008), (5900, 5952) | 0.96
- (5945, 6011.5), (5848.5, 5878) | 1.02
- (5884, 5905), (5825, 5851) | 0.88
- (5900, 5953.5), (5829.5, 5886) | 1.03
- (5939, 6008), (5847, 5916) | 1.02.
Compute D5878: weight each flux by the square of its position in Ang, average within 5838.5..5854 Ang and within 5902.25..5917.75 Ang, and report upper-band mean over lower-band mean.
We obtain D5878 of 1.02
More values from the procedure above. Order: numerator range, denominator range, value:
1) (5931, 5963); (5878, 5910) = 1.07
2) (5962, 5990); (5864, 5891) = 1.10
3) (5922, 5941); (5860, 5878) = 1.05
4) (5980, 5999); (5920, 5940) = 1.01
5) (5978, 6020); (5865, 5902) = 1.11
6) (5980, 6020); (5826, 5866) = 1.01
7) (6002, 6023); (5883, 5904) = 1.10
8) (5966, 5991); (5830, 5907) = 1.06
